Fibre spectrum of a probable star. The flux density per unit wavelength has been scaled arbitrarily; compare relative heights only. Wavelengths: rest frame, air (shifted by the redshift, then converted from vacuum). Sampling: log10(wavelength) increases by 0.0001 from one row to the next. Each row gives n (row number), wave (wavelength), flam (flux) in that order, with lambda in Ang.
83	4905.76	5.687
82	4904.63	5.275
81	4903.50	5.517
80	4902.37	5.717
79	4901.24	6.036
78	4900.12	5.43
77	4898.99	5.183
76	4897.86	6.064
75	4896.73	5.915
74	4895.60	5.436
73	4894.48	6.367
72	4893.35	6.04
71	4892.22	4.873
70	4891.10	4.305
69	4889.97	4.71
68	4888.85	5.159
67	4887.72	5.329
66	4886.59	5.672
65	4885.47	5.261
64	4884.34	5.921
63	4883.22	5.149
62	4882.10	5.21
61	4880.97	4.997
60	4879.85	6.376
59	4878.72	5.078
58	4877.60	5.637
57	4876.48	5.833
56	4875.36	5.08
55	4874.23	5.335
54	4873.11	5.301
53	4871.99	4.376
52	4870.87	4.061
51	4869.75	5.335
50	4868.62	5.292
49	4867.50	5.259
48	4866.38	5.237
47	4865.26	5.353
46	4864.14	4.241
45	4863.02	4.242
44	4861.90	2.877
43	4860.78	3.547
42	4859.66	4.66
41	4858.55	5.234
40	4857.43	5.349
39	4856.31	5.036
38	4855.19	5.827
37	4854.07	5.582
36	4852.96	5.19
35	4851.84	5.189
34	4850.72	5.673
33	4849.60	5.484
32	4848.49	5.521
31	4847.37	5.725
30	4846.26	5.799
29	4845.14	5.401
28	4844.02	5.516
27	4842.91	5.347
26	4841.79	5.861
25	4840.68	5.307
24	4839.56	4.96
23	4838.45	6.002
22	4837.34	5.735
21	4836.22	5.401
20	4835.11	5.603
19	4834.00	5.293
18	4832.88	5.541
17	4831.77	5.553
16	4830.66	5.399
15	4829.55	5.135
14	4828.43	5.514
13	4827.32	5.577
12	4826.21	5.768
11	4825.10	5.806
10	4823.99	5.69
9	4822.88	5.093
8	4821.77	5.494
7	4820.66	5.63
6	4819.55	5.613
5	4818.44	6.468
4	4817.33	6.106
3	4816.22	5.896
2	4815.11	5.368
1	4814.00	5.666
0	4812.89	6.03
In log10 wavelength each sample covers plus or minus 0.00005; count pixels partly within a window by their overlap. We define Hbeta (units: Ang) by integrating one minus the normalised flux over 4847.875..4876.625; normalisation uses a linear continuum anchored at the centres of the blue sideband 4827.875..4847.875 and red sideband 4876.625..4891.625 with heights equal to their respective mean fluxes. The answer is 2.2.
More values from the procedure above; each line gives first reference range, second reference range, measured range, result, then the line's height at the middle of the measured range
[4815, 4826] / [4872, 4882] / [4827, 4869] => 2.4 Ang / 5.56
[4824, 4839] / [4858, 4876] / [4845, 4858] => -1.0 Ang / 5.09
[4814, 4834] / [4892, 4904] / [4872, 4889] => 0.9 Ang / 5.69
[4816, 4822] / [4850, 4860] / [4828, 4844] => 0.4 Ang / 5.62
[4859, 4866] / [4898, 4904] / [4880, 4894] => -0.5 Ang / 5.1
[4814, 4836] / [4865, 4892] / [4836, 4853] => -0.2 Ang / 5.46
